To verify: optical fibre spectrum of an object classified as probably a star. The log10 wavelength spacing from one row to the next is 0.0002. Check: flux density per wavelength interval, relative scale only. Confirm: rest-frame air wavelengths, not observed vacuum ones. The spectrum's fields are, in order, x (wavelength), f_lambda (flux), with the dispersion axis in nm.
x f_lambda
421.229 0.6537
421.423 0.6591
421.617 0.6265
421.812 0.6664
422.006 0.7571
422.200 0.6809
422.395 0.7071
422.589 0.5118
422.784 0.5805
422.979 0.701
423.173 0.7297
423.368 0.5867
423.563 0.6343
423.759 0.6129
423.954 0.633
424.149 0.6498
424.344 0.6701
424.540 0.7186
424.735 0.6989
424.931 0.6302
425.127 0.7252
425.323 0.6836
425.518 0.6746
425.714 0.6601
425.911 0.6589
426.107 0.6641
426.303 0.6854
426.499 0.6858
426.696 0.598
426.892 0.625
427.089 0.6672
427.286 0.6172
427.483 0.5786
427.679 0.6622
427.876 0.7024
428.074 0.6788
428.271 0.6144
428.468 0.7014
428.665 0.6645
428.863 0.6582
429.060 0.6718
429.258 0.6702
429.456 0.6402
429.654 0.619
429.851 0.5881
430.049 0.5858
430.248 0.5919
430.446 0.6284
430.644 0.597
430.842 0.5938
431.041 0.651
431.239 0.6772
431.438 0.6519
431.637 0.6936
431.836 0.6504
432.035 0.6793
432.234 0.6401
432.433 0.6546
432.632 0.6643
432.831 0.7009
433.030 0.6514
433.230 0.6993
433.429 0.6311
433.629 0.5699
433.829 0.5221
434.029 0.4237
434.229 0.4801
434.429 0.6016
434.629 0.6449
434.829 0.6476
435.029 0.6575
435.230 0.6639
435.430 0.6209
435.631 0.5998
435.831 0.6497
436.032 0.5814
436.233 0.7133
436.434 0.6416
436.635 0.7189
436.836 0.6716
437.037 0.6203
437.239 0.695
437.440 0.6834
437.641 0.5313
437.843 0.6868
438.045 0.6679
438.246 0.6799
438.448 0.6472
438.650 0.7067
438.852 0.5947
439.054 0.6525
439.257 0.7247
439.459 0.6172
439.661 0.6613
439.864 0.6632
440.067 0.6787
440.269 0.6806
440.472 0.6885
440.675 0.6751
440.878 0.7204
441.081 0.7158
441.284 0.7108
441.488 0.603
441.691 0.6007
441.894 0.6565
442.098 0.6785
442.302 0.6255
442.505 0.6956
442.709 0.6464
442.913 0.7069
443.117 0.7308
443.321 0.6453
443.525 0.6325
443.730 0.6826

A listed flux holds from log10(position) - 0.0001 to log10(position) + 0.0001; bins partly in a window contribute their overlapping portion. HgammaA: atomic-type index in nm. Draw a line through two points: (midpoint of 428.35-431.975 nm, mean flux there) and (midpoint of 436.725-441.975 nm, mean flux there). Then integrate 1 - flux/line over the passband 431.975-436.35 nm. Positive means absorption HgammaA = 0.19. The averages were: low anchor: 0.641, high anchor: 0.663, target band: 0.622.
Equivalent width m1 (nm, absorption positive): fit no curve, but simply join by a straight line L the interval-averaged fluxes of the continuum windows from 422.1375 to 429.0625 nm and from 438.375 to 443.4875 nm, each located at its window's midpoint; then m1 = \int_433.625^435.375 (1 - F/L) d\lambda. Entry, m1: 0.22 nm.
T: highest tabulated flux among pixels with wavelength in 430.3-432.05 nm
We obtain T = 0.6936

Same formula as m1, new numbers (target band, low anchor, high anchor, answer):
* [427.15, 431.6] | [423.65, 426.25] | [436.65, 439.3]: 0.17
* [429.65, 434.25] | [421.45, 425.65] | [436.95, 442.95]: 0.29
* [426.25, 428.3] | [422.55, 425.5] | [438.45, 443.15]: 0.03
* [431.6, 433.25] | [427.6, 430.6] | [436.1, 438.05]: -0.04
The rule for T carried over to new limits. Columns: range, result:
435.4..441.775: 0.7247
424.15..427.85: 0.7252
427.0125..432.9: 0.7024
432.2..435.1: 0.7009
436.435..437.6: 0.7189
